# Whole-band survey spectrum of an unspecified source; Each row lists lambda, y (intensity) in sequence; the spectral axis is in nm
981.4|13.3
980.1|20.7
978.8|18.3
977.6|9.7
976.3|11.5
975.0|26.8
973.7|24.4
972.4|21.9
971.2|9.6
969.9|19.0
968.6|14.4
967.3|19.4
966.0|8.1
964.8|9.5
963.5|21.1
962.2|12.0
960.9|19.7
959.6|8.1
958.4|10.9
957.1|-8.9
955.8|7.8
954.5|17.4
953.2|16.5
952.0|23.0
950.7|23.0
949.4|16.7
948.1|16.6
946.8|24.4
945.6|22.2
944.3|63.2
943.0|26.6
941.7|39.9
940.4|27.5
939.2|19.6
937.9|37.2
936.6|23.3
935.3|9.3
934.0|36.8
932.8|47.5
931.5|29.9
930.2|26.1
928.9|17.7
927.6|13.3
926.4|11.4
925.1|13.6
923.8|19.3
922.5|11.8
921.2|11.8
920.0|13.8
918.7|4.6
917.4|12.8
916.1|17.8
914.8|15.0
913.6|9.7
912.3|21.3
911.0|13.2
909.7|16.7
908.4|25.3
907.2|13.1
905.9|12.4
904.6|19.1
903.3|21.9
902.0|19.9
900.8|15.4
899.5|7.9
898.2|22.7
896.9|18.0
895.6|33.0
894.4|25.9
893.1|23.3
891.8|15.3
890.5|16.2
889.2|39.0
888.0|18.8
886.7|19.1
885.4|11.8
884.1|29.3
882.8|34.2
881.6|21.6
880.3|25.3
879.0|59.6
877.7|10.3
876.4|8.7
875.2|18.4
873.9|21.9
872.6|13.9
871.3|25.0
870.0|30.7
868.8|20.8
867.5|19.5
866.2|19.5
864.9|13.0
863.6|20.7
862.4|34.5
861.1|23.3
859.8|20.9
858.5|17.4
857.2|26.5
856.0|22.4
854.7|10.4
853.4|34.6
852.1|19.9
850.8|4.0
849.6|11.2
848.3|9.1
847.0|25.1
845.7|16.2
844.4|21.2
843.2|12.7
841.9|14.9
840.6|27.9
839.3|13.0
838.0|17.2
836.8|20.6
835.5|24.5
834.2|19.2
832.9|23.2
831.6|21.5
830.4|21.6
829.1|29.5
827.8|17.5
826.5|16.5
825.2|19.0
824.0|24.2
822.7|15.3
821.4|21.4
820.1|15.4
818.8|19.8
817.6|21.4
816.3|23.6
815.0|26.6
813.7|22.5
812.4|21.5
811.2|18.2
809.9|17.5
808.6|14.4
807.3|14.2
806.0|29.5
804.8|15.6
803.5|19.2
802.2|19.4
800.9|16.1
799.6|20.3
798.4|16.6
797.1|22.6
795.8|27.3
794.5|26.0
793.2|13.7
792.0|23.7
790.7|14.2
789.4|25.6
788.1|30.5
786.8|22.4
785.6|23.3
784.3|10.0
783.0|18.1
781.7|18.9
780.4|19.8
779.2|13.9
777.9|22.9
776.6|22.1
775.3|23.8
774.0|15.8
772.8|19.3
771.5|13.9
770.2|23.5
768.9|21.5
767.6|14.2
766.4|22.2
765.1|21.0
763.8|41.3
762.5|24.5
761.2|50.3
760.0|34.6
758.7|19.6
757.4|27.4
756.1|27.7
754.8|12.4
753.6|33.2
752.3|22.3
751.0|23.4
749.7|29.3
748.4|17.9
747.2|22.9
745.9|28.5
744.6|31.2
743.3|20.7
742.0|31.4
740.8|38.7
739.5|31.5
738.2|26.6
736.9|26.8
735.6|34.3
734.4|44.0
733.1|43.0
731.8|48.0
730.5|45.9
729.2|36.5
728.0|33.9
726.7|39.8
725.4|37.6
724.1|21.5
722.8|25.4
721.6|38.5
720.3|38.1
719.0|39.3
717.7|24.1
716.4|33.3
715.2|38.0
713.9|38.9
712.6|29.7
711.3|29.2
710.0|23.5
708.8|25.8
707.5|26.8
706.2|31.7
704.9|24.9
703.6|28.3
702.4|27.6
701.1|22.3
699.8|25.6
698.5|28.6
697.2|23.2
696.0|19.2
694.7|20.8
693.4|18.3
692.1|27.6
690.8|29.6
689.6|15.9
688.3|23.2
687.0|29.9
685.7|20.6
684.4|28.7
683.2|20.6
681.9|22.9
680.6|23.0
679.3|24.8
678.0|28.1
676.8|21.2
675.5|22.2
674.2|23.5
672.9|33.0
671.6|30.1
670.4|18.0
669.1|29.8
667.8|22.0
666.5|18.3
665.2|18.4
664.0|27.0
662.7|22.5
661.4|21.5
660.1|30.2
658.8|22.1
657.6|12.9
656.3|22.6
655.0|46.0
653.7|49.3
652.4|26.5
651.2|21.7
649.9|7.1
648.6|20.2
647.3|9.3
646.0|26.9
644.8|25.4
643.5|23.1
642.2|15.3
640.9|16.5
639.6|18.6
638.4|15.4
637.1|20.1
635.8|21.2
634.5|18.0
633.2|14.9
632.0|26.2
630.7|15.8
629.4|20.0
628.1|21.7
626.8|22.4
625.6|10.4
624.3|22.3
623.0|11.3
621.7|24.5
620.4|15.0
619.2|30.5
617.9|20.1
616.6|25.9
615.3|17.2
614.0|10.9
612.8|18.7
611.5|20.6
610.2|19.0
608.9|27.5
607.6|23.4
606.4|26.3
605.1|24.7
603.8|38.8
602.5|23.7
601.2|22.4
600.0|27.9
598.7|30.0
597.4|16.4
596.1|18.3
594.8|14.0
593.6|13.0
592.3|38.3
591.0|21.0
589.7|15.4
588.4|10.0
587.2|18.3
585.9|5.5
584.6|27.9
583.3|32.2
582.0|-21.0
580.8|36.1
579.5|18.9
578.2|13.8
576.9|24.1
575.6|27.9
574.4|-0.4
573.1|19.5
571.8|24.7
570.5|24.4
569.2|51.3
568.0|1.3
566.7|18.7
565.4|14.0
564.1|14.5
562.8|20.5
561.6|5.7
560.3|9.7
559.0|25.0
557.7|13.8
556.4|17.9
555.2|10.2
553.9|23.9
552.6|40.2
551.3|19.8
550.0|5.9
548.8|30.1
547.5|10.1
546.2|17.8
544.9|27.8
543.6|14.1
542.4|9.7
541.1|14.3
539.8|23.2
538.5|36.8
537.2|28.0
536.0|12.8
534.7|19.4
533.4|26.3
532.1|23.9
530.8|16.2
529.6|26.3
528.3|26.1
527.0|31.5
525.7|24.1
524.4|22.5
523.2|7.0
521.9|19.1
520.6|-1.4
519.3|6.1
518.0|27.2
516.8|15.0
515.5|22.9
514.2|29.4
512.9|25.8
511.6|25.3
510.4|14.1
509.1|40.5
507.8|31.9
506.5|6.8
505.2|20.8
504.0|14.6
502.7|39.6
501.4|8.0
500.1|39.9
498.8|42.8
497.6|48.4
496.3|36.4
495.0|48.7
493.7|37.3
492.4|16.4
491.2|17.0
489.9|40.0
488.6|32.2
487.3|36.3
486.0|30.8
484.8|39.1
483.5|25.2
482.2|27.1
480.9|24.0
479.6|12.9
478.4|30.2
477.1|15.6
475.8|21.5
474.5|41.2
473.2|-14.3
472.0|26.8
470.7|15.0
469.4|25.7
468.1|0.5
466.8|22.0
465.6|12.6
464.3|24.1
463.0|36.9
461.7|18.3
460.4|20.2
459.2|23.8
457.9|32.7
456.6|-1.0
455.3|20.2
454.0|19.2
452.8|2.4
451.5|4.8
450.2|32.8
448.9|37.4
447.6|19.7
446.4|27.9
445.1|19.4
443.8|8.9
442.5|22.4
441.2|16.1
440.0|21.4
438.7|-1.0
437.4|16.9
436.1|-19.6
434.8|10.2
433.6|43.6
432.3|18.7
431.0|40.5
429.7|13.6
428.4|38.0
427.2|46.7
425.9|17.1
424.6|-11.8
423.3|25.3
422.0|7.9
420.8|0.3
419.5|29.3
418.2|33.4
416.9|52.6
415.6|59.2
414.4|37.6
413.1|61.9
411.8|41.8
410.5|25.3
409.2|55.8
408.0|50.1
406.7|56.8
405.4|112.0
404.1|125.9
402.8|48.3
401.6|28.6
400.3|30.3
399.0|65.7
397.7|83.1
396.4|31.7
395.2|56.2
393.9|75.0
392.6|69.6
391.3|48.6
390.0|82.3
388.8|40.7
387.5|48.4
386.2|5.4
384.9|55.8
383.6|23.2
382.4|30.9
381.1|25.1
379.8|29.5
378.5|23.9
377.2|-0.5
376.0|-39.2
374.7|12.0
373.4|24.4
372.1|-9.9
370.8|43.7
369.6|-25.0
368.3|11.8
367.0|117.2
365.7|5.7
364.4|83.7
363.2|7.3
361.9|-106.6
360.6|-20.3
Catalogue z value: 0.75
